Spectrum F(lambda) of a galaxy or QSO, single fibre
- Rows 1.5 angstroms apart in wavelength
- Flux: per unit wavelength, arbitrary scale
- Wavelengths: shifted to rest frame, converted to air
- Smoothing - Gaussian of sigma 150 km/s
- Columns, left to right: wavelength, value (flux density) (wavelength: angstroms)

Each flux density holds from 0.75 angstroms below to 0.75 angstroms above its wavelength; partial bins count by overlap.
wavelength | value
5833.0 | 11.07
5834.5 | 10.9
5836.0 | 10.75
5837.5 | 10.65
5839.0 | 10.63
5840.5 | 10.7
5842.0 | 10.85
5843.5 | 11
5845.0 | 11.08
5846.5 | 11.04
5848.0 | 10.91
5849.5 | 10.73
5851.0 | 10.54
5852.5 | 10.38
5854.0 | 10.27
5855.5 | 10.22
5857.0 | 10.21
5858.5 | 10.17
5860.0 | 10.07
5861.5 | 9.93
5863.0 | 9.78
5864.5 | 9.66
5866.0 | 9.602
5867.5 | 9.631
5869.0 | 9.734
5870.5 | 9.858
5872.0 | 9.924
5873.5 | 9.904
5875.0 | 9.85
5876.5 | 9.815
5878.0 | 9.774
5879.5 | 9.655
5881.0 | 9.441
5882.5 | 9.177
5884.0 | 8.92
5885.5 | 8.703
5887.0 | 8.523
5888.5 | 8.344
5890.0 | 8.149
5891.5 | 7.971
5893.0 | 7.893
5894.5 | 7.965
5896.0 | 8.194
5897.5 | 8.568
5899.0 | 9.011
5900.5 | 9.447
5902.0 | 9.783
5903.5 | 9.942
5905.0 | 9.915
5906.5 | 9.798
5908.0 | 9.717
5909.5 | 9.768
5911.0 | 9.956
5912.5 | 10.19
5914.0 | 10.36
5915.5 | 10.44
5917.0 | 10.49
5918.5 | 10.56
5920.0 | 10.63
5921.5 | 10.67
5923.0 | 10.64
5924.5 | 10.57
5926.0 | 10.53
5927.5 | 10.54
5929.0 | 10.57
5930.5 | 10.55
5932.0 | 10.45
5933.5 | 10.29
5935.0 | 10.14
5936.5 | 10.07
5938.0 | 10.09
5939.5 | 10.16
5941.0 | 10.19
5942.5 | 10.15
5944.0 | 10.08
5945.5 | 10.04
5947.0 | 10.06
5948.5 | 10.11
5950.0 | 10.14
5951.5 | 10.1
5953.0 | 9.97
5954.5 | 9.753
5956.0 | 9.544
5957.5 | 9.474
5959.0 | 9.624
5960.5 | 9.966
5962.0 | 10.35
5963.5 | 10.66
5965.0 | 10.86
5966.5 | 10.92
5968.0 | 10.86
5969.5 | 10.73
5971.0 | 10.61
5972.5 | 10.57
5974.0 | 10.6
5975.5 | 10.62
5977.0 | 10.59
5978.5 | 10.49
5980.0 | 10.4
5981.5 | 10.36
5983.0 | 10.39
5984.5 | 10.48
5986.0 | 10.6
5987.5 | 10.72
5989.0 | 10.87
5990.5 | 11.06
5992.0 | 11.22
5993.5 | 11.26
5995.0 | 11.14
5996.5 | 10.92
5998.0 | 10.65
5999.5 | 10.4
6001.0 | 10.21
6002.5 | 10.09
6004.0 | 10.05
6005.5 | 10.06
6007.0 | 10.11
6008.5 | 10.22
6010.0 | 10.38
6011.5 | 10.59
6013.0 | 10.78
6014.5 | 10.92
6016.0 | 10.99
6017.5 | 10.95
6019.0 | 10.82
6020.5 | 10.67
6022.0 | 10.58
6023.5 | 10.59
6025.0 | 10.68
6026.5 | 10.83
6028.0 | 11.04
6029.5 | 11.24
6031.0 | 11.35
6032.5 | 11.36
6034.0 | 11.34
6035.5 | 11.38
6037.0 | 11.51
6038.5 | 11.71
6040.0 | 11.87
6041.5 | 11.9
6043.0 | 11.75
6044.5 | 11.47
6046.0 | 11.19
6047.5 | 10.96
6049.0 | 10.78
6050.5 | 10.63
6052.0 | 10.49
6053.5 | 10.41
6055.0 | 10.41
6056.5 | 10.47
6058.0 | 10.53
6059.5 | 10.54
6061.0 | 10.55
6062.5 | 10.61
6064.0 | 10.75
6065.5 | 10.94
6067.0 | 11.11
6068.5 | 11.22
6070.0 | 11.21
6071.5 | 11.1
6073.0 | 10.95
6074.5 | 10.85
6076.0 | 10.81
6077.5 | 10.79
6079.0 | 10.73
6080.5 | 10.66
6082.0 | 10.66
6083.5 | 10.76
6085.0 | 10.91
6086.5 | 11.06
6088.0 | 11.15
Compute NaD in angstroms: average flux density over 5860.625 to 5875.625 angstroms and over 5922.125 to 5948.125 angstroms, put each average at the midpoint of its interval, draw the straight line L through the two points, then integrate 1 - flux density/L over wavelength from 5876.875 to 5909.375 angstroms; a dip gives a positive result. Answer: 3.1 angstroms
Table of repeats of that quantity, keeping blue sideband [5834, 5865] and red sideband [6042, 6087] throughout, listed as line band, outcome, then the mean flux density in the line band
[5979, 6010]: 0.5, 10.6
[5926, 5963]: 1.9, 10.1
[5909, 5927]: 0.3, 10.4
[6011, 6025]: 0.0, 10.8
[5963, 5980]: 0.0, 10.7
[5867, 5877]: 0.7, 9.82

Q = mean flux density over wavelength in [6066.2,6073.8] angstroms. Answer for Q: 11.1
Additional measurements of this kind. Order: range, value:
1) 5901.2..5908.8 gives 9.83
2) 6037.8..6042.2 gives 11.8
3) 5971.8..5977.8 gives 10.6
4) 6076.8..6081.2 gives 10.7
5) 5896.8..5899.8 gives 8.8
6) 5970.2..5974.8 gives 10.6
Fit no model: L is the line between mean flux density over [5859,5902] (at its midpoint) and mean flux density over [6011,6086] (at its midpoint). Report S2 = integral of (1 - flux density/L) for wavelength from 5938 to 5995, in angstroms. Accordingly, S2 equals -1.67 angstroms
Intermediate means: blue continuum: 9.21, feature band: 10.4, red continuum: 10.9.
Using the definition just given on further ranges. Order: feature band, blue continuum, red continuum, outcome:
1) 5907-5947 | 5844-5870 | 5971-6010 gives 0.4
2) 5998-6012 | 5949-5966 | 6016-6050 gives 0.7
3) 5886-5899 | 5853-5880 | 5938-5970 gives 2.2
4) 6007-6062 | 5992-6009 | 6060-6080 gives -1.2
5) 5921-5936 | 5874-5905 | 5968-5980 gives -1.2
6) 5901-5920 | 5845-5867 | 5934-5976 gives 0.3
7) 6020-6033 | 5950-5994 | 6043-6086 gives -0.3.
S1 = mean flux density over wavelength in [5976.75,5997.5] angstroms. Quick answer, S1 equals 10.8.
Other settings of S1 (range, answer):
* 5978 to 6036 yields 10.7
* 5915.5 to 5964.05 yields 10.2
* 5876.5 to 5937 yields 9.66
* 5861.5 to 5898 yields 9.15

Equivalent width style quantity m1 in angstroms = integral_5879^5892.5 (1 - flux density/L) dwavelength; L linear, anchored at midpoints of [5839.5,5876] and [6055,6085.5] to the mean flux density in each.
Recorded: 2.1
